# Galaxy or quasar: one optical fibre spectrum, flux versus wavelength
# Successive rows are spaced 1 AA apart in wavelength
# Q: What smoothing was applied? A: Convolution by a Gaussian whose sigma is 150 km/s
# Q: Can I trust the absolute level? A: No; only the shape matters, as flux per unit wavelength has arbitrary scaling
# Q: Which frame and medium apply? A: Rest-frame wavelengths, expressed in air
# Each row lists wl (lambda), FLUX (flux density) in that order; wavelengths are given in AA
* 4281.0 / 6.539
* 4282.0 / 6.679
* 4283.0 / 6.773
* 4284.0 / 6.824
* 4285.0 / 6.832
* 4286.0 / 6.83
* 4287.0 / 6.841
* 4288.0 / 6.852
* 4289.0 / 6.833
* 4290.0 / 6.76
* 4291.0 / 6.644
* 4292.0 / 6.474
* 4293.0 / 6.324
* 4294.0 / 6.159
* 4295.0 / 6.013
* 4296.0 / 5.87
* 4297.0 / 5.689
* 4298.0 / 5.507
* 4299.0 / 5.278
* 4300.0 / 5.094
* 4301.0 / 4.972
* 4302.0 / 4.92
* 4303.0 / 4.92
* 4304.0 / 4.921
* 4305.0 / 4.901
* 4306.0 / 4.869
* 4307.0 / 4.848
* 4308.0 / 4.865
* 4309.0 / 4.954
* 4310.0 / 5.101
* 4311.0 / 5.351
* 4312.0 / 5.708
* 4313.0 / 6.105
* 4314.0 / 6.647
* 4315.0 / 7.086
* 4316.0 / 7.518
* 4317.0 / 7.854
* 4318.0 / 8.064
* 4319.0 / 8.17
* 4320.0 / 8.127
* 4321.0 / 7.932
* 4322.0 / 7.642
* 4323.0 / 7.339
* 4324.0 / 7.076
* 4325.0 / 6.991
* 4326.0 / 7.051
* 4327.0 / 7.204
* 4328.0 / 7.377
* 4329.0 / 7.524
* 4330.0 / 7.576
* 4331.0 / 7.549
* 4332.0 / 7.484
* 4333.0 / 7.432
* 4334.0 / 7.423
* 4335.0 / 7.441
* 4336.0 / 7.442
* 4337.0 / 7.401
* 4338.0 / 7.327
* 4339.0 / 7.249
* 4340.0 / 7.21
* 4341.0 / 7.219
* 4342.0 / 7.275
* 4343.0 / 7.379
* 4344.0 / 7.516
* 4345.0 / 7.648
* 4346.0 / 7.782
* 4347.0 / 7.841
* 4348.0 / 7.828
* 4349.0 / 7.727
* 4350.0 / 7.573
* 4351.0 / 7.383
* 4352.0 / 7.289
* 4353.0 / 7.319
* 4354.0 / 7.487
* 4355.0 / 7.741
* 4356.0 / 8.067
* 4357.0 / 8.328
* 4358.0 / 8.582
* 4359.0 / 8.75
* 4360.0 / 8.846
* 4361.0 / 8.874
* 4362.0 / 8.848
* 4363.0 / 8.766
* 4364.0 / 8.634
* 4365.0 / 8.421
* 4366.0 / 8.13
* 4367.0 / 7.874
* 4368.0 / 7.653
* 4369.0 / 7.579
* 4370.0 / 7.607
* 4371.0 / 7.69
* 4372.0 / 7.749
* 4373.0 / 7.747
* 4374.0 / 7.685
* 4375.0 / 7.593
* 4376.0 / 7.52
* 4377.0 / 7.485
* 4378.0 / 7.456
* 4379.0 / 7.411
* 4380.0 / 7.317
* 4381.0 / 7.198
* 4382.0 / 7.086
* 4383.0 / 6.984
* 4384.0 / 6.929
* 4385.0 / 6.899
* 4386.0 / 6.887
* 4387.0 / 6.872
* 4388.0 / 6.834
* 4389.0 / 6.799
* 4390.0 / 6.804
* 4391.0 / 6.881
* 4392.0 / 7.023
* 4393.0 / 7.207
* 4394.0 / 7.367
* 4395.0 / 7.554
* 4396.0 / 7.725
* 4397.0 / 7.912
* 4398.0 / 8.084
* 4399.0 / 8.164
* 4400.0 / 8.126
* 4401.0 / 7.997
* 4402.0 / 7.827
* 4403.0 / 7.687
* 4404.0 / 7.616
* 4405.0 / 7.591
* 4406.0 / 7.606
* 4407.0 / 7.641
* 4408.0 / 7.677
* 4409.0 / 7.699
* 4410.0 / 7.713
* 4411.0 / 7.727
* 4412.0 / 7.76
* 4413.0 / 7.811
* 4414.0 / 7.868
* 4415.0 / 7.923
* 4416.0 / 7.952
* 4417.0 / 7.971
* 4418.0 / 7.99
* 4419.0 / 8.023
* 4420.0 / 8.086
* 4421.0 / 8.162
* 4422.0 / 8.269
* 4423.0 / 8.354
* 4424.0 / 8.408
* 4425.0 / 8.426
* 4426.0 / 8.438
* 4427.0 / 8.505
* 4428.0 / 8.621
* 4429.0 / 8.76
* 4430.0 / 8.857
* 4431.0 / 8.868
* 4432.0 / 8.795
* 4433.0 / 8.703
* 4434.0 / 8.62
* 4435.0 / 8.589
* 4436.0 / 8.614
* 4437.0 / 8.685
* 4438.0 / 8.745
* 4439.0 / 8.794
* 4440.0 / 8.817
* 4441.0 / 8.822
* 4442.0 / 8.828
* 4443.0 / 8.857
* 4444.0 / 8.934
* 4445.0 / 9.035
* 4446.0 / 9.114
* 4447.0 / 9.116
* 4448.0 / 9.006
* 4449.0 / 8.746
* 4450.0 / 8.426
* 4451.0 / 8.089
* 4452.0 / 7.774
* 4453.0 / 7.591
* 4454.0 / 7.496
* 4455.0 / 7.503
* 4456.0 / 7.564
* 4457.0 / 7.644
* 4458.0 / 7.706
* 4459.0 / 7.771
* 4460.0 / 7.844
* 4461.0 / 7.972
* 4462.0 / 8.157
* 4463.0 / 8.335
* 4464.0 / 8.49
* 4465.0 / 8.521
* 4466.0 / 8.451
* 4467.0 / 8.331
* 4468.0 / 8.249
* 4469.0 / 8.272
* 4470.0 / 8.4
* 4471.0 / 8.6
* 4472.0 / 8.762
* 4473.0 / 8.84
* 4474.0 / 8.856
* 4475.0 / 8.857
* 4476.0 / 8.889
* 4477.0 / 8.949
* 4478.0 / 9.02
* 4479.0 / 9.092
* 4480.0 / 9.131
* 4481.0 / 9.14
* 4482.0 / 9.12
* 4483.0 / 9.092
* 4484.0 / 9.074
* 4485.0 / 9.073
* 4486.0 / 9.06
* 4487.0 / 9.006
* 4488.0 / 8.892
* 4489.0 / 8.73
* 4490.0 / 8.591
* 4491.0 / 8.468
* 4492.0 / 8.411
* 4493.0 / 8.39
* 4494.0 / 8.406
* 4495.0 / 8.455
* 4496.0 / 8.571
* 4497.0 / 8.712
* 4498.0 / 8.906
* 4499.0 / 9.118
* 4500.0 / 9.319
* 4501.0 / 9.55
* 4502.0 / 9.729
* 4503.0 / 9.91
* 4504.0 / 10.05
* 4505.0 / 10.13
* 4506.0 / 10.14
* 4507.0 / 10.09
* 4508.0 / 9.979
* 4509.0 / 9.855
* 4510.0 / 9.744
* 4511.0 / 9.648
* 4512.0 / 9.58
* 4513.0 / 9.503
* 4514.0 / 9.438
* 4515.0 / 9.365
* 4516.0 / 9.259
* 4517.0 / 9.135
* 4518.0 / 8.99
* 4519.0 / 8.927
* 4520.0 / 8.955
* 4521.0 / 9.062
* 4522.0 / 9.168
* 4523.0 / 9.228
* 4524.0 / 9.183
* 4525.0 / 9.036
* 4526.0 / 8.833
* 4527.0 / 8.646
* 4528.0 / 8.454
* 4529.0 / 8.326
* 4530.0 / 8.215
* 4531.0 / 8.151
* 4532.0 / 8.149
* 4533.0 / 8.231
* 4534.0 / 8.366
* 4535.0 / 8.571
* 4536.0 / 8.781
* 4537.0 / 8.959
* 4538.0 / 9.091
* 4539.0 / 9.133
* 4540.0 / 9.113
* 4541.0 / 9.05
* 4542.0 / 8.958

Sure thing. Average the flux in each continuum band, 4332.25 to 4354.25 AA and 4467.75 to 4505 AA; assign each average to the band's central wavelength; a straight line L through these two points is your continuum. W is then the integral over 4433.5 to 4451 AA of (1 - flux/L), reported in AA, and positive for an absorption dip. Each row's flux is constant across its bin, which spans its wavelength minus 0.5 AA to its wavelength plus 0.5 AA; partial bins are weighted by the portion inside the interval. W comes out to -0.6 AA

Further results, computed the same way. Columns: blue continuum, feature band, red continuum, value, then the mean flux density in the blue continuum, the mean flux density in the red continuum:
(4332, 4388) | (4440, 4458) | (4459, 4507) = 0.3 AA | 7.65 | 8.85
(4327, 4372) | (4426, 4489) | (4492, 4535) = 0.4 AA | 7.77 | 9.1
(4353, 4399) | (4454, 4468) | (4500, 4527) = 1.2 AA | 7.67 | 9.46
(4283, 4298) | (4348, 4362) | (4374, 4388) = -2.0 AA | 6.47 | 7.21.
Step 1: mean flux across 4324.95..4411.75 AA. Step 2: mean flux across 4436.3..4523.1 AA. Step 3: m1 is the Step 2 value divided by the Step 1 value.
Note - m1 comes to 1.2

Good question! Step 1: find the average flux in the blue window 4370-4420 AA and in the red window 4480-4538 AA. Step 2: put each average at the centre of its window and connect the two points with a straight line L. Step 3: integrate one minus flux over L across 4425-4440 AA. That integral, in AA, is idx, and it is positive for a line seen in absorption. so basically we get -1.20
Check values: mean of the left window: 7.54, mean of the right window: 9.05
